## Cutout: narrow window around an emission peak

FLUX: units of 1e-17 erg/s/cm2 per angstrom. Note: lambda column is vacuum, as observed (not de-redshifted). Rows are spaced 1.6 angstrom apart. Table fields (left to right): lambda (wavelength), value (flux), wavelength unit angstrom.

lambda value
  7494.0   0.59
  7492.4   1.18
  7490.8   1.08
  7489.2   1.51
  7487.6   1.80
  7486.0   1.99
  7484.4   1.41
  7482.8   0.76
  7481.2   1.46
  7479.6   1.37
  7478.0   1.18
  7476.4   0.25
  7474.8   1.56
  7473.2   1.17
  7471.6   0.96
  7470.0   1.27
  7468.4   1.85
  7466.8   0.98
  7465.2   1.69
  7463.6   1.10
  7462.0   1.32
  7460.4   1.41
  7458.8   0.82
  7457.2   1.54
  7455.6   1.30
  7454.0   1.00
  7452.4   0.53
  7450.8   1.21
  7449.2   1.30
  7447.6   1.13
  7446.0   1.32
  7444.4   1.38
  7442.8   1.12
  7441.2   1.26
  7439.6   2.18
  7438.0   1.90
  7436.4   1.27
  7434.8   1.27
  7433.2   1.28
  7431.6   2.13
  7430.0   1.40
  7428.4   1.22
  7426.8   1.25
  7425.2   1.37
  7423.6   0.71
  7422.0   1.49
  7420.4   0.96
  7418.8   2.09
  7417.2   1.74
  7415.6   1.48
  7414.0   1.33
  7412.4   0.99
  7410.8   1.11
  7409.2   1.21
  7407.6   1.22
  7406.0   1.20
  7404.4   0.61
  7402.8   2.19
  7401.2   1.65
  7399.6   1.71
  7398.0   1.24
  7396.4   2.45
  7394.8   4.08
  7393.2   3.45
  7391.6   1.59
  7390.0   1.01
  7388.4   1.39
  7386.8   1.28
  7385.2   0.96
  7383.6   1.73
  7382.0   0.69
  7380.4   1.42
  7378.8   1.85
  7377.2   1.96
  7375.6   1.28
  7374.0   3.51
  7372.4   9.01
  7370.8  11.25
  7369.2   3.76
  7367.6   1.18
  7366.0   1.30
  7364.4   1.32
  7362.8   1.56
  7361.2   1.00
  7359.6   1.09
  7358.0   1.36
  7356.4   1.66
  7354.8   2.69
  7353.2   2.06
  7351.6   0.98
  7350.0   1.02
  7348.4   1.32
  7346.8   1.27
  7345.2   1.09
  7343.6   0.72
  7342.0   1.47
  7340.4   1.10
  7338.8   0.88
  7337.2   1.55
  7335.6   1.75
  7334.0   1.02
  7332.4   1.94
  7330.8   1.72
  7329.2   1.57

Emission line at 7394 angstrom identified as [N II] 6583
